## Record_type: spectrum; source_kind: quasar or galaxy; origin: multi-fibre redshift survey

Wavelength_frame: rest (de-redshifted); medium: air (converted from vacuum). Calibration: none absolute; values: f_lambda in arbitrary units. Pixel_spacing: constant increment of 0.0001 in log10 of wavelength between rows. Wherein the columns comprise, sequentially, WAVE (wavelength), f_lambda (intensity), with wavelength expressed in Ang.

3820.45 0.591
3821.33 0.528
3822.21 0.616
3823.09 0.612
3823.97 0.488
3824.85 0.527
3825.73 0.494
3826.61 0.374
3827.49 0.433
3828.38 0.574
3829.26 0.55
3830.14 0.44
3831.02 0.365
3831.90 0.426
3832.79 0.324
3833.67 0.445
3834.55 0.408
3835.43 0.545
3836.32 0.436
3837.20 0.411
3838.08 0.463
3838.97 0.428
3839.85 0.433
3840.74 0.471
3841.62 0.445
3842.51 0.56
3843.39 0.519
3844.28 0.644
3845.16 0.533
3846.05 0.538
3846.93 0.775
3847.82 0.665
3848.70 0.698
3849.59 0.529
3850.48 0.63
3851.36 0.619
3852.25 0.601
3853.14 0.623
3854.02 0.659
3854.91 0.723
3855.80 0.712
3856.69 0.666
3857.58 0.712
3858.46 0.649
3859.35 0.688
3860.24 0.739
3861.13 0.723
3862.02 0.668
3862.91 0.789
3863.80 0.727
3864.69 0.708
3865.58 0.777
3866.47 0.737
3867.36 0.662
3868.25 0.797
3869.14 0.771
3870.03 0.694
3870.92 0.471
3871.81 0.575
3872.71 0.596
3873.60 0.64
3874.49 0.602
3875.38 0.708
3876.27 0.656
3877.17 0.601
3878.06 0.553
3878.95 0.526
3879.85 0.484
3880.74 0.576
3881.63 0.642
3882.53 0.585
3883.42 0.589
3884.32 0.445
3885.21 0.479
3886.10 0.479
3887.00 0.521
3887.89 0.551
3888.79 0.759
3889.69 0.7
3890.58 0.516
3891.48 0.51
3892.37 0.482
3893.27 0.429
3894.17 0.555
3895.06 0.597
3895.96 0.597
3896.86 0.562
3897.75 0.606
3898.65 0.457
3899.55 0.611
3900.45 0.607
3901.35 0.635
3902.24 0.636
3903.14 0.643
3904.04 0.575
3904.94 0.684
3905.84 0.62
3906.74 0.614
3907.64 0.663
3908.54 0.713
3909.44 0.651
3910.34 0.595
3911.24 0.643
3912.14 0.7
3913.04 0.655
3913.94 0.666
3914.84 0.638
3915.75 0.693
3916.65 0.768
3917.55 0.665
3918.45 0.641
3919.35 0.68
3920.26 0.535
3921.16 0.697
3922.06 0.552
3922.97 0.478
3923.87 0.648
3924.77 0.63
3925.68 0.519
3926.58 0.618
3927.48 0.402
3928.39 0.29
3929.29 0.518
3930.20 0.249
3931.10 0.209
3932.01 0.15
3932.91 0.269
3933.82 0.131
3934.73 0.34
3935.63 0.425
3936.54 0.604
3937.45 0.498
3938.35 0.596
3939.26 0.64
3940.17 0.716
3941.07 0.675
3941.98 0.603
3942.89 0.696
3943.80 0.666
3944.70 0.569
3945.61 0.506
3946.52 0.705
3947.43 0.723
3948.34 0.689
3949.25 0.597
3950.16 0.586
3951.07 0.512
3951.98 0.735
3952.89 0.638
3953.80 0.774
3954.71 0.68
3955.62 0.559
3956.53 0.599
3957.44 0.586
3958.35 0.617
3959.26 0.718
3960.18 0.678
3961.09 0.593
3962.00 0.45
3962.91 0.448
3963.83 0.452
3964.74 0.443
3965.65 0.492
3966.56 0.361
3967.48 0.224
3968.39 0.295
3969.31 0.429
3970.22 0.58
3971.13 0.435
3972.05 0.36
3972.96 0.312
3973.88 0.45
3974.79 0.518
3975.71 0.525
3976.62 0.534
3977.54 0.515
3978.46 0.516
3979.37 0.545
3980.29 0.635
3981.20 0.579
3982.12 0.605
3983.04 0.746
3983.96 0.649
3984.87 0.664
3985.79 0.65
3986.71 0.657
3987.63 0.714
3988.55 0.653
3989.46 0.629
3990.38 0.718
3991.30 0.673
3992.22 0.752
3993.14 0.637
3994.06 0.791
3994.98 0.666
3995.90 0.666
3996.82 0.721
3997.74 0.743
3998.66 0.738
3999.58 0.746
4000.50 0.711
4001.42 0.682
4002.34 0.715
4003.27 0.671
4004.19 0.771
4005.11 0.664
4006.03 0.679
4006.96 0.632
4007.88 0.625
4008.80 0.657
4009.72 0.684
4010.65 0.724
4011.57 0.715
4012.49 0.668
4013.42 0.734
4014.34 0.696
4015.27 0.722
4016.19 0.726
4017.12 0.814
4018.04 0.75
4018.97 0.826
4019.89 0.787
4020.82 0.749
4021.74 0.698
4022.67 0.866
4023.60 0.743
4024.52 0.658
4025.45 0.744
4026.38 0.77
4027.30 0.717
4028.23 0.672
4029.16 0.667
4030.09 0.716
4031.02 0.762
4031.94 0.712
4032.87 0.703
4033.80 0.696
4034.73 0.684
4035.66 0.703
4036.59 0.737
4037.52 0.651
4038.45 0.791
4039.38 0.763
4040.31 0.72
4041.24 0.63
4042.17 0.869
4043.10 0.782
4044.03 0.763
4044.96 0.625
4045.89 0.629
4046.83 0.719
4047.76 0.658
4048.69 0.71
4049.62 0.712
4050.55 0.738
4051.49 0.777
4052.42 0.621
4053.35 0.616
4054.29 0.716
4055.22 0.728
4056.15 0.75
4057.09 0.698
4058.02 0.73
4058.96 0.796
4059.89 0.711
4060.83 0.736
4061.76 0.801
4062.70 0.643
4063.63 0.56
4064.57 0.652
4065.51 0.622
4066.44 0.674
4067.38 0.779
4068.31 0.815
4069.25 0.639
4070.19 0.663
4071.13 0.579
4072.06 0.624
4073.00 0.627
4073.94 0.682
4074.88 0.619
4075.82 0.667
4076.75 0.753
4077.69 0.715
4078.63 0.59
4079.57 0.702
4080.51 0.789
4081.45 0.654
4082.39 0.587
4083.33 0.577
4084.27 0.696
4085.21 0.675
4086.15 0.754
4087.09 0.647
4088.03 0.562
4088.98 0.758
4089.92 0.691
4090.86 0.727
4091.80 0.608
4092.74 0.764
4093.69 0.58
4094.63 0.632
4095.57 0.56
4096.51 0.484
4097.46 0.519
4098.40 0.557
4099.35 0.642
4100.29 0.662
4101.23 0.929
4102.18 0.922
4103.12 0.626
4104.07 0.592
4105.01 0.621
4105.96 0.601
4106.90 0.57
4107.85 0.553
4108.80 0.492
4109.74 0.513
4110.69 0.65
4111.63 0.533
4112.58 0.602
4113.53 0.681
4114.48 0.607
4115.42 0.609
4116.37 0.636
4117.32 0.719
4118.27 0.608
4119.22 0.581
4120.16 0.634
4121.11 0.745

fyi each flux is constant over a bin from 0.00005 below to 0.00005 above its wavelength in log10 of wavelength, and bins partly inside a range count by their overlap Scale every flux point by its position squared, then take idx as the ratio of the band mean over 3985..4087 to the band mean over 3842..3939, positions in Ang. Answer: 1.28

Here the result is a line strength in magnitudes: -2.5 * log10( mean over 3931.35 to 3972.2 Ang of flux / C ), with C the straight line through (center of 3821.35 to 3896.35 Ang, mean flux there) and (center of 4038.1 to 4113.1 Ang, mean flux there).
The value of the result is 0.16 mag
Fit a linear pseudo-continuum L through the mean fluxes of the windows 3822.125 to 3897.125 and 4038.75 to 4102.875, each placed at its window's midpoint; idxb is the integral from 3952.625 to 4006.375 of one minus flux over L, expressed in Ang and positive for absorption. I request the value 3.6 Ang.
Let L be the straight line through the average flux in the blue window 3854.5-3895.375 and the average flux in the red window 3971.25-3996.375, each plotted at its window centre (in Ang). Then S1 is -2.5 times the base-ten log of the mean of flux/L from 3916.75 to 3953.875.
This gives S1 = 0.13 mag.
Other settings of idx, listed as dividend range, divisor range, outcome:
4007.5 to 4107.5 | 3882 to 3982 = 1.33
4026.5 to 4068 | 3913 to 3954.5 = 1.34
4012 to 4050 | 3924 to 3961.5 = 1.38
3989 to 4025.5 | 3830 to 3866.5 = 1.32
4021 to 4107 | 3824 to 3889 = 1.31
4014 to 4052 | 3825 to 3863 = 1.43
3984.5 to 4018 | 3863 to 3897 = 1.23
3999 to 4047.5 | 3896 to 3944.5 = 1.34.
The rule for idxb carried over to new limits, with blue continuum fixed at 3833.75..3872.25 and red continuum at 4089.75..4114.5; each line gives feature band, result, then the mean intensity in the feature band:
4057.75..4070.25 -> -1.55 Ang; 0.702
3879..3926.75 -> 1.56 Ang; 0.599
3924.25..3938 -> 5.04 Ang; 0.393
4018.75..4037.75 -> -3.13 Ang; 0.726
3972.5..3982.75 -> 1.60 Ang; 0.525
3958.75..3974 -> 4.09 Ang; 0.455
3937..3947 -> -0.07 Ang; 0.625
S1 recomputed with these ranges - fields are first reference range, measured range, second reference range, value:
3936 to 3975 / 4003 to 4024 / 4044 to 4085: -0.16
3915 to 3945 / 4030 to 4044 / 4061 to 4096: -0.16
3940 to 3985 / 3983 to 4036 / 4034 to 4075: -0.13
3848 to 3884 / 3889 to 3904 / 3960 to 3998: 0.10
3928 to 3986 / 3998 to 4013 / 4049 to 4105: -0.18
